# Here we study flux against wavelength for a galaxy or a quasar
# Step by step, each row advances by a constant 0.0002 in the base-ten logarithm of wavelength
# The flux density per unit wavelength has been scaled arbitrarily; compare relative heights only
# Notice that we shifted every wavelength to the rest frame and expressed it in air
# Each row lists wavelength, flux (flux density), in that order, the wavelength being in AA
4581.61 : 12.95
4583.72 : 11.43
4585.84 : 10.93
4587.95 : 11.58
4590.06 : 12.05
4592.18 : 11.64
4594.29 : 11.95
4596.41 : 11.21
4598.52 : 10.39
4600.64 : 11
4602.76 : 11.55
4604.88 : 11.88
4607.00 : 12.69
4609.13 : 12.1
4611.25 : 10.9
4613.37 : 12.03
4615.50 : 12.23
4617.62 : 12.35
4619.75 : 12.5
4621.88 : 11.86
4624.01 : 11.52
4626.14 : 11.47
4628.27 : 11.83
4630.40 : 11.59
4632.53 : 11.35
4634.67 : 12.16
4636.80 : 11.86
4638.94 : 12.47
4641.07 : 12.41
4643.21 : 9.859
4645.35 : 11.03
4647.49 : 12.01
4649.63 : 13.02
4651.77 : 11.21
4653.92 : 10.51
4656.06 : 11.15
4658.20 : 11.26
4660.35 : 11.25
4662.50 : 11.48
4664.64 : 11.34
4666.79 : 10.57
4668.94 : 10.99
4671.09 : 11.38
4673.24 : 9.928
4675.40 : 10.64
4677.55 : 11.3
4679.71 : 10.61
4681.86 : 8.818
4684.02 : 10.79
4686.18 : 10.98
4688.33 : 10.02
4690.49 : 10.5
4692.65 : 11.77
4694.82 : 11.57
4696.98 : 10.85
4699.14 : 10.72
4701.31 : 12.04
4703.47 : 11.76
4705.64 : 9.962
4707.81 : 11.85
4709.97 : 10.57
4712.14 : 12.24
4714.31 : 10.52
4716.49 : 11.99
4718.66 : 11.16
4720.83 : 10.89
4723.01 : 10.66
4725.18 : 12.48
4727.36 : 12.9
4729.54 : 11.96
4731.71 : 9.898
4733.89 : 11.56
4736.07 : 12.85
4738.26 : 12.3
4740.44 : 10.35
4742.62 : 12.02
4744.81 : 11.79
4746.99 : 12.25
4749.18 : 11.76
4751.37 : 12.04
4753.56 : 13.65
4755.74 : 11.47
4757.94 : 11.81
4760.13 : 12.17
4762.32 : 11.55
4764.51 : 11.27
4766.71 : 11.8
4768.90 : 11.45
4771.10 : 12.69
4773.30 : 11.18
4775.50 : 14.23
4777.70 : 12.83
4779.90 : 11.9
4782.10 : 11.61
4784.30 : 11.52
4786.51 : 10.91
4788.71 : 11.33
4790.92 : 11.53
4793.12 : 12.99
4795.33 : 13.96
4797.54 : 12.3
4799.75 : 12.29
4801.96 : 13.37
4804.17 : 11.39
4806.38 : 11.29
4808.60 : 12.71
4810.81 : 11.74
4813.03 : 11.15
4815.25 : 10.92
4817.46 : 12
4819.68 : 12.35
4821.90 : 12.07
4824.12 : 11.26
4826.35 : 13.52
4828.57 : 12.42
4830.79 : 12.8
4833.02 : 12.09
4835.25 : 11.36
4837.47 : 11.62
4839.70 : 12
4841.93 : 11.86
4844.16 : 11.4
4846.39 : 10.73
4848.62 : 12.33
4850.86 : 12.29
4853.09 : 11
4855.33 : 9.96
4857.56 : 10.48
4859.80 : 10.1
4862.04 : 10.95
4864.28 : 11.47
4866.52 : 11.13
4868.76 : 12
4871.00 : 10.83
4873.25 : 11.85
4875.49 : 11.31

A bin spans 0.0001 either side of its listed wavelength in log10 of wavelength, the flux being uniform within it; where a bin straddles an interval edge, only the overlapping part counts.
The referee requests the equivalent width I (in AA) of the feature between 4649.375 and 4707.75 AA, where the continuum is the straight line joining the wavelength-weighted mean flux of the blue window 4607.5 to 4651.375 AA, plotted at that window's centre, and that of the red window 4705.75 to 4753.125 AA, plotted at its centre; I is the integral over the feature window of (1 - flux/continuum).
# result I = 3.8 AA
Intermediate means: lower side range 11.8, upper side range 11.6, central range 11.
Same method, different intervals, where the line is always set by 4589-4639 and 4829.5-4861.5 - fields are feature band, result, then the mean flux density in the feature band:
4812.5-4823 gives -0.24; 11.7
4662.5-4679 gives 1.08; 10.9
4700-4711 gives 0.38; 11.2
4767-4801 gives -1.96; 12.2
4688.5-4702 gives 0.59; 11.1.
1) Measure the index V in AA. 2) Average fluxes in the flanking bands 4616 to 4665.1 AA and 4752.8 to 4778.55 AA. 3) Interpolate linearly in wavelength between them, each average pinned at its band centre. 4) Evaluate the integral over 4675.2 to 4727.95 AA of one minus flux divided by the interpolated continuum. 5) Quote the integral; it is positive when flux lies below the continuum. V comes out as 3.5 AA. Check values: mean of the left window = 11.6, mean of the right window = 12.2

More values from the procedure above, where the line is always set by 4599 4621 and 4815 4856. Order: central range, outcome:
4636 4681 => 2.40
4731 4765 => 0.06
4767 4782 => -0.58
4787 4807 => -0.71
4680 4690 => 1.39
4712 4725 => 0.65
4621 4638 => 0.24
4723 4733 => 0.15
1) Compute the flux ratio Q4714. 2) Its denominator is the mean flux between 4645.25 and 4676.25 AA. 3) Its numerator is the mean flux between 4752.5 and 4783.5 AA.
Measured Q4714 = 1.08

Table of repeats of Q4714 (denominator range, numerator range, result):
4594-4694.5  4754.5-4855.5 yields 1.05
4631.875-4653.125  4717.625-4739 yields 0.99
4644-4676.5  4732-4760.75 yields 1.07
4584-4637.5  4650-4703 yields 0.94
